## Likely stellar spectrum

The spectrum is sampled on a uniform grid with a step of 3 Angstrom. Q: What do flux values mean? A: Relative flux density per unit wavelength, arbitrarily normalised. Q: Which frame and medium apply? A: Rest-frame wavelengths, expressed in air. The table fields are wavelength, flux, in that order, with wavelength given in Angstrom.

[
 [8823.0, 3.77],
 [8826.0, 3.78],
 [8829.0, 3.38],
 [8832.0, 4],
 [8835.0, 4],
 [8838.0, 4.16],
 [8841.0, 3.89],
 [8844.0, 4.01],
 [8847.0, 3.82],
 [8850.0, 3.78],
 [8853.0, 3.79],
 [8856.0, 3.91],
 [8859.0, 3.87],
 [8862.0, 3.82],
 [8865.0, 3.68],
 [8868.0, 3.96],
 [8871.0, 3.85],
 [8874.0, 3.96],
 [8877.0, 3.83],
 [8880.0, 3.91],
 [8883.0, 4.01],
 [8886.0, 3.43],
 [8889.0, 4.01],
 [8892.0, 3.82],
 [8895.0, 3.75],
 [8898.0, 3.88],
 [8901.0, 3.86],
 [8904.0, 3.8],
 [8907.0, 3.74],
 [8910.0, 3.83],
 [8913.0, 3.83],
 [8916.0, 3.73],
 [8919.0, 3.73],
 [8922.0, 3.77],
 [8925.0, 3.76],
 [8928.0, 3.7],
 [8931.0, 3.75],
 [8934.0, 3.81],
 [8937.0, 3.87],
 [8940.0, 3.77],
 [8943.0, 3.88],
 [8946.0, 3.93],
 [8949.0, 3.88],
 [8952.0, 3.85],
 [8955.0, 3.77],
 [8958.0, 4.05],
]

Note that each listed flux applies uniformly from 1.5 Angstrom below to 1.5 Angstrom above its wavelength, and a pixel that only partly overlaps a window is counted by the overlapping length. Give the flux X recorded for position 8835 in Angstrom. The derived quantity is 4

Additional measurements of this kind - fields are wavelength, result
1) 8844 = 4.01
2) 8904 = 3.8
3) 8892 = 3.82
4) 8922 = 3.77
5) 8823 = 3.77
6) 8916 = 3.73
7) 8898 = 3.88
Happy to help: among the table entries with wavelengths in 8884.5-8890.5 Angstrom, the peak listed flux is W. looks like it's 4.01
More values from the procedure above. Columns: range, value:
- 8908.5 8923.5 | 3.83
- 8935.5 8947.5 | 3.93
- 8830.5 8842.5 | 4.16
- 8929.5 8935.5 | 3.81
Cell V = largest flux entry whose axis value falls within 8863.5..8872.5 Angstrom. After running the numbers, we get 3.96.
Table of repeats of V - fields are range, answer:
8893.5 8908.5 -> 3.88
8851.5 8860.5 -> 3.91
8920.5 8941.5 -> 3.87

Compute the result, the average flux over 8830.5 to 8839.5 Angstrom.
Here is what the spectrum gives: 4.05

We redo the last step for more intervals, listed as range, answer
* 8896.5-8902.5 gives 3.87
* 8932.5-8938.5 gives 3.84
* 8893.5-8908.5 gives 3.81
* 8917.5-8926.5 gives 3.75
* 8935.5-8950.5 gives 3.87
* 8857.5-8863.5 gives 3.85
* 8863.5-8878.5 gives 3.86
